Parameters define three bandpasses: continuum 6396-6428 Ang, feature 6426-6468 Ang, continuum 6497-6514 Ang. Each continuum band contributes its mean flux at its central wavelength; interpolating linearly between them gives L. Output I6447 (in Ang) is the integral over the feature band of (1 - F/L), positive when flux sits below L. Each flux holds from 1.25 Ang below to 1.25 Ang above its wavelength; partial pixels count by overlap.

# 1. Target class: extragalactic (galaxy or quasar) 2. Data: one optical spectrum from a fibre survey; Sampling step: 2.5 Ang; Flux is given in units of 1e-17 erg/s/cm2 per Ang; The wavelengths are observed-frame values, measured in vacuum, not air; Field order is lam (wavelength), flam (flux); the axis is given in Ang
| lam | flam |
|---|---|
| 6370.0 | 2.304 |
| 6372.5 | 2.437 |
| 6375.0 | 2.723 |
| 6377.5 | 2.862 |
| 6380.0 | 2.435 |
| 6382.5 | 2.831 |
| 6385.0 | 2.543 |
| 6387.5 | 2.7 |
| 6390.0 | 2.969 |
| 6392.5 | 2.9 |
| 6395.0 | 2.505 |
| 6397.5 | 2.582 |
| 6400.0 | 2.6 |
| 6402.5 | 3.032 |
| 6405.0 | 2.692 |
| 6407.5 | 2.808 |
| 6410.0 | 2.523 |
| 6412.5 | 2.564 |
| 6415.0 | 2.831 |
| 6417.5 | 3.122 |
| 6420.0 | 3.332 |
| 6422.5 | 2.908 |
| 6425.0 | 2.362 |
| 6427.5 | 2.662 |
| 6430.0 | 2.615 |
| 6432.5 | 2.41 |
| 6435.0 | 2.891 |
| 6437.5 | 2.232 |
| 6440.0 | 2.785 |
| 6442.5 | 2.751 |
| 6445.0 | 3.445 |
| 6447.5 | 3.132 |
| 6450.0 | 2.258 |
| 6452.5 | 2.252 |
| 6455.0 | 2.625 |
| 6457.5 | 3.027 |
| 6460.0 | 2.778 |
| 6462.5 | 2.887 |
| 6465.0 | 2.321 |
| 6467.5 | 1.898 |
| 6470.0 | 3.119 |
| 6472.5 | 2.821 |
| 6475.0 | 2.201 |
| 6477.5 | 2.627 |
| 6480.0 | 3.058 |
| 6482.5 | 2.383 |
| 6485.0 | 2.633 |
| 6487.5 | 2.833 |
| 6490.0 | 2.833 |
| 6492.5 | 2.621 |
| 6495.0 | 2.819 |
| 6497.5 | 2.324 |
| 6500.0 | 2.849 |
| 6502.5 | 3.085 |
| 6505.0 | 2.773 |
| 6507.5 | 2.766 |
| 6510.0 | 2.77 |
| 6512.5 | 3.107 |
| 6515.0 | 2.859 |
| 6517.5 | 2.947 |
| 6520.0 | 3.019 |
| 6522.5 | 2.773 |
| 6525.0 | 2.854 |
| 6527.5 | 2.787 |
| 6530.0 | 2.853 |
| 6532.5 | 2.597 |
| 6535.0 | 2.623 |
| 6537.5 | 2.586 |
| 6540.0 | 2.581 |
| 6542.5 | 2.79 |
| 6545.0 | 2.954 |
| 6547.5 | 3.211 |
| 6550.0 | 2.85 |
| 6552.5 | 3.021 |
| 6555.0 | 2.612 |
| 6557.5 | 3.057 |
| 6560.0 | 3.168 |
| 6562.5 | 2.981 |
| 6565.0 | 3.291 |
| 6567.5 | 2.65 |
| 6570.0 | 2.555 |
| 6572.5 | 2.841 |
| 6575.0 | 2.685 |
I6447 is 2.1 Ang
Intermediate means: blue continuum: 2.77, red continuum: 2.83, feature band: 2.66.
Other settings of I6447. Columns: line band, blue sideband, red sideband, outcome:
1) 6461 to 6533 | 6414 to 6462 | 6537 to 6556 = 1.62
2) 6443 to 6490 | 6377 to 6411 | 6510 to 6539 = 1.36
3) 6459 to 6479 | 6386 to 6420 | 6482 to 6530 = 1.47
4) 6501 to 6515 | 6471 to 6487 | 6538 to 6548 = -0.86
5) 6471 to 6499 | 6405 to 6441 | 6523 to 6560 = 1.17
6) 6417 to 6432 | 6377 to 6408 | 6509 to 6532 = -0.20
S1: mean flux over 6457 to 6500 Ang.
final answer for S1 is 2.66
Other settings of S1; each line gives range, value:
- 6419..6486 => 2.68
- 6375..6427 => 2.75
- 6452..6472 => 2.63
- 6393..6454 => 2.72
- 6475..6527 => 2.78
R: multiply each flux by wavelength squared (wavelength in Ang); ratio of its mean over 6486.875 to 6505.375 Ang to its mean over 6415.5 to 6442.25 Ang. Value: 1.03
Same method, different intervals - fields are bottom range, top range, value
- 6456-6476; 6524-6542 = 1.04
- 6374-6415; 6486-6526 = 1.08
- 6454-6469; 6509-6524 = 1.14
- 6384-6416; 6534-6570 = 1.11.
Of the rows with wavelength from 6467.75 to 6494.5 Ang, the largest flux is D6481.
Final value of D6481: 3.119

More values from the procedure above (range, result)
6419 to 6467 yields 3.445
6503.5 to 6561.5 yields 3.211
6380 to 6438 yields 3.332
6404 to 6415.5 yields 2.831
